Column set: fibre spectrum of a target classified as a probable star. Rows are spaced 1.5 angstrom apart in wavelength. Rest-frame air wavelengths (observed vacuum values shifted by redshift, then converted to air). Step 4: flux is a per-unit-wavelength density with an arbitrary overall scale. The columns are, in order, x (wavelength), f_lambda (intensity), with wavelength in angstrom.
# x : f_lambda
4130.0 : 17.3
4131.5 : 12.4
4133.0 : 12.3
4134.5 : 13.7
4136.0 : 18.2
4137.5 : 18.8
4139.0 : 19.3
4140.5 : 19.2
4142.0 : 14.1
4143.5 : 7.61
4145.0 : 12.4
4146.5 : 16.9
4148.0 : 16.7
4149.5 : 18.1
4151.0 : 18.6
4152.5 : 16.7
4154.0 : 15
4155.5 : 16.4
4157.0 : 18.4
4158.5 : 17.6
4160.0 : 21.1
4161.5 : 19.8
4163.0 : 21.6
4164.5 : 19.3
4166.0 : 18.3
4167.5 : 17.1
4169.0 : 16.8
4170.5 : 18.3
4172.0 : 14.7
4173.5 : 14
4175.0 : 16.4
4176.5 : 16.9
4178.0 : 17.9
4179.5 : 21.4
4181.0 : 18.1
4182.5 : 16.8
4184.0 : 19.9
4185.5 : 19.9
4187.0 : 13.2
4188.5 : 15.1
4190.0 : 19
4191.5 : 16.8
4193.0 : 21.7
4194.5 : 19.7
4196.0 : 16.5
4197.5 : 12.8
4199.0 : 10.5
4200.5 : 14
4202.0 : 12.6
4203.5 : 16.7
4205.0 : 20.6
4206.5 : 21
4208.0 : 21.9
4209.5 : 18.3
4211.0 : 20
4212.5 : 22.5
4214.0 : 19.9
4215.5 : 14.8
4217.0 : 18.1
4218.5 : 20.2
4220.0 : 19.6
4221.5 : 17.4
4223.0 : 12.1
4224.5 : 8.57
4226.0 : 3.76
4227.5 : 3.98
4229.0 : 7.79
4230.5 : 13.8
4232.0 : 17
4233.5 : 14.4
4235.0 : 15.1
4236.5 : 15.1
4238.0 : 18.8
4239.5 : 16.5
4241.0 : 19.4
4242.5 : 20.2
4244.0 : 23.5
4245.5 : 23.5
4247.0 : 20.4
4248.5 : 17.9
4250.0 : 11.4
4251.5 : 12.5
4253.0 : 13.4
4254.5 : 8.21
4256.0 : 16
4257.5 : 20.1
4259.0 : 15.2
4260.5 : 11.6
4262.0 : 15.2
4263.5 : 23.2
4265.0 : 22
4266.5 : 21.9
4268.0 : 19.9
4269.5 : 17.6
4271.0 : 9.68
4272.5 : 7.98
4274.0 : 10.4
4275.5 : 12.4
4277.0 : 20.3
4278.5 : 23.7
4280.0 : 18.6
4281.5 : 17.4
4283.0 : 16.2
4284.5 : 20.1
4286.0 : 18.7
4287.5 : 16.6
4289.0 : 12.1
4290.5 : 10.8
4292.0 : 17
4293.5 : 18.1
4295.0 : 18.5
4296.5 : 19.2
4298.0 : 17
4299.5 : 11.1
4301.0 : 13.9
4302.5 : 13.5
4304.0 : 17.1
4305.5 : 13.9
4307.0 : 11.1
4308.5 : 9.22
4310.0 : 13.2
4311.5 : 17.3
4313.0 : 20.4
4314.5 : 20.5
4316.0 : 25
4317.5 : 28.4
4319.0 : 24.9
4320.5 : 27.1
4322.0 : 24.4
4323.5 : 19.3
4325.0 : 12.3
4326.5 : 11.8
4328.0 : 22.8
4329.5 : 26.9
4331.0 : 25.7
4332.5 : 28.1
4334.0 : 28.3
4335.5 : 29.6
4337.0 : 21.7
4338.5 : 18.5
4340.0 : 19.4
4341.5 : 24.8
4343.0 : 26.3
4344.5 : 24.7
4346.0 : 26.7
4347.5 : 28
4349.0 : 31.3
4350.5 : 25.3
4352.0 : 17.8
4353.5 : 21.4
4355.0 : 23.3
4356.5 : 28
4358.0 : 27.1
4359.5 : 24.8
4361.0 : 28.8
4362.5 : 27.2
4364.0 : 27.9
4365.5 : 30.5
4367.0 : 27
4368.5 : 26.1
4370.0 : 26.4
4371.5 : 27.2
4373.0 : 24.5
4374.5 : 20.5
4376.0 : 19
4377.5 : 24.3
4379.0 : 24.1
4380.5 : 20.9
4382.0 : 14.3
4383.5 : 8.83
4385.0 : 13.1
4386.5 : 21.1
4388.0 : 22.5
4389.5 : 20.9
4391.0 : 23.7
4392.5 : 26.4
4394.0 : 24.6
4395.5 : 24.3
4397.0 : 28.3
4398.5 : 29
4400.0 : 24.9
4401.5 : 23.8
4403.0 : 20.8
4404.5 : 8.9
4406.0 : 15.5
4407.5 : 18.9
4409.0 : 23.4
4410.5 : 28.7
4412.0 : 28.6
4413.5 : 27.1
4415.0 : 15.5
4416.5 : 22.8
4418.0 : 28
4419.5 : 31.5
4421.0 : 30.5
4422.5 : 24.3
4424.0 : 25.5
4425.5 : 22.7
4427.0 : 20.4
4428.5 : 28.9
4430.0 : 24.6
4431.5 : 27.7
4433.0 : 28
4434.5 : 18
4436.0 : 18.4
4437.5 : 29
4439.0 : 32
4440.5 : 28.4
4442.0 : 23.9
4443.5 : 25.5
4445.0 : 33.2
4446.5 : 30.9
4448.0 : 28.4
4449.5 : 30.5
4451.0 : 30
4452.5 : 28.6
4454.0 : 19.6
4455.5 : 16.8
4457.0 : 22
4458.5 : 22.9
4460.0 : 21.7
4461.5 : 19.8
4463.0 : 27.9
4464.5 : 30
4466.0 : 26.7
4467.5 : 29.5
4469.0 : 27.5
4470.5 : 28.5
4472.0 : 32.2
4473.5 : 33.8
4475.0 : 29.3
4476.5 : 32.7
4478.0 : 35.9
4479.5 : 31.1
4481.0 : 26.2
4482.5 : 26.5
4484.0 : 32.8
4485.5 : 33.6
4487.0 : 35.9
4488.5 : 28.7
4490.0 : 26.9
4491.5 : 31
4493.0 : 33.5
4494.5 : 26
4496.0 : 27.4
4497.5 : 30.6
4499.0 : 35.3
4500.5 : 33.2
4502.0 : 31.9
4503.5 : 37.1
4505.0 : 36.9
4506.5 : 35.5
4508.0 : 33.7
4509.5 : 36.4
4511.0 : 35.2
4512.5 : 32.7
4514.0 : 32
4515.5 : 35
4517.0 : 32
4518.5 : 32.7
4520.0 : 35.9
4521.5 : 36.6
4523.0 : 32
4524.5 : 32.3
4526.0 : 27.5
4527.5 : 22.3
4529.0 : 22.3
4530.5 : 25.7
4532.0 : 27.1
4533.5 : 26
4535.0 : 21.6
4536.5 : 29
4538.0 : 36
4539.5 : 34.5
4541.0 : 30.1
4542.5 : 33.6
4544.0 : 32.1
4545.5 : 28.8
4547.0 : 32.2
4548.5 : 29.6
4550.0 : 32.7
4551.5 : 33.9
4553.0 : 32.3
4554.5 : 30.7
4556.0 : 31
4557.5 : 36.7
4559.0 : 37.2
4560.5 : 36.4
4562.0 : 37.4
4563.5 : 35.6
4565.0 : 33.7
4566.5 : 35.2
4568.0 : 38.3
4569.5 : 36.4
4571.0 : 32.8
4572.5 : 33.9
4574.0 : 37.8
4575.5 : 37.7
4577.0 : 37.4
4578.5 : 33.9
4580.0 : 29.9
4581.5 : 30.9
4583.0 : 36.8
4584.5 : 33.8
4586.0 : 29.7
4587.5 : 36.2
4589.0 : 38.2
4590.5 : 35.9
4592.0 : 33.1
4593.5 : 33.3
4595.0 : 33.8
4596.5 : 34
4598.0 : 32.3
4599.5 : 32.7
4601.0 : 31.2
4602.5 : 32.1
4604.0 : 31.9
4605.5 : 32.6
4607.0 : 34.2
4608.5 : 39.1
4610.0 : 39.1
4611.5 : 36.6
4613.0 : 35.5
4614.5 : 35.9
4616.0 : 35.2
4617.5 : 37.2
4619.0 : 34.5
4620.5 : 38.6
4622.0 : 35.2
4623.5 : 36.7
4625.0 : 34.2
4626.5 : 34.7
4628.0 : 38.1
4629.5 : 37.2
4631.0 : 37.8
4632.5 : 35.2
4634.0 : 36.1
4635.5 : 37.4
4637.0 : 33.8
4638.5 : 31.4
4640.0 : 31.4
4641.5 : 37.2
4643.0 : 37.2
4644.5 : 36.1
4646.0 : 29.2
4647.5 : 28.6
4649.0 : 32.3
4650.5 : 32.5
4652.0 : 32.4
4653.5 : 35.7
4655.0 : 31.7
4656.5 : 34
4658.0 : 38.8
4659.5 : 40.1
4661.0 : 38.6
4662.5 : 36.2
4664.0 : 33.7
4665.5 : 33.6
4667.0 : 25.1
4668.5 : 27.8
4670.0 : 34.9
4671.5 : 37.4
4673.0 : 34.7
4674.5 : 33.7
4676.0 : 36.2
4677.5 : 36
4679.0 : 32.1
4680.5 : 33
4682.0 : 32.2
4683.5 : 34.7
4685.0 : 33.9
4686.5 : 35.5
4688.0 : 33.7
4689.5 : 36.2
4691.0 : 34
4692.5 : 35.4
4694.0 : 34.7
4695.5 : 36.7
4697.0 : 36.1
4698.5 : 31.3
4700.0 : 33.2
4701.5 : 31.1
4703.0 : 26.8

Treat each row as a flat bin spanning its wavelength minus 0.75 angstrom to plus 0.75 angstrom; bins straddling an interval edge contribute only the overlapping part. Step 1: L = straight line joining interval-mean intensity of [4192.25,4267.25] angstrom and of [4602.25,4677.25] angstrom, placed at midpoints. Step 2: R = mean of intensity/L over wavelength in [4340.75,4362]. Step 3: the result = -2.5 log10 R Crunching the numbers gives -0.17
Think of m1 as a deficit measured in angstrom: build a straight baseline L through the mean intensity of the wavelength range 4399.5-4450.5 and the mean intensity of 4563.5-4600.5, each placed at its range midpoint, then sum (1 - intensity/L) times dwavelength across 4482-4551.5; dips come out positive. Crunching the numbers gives -2.0 angstrom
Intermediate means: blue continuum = 25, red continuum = 34.5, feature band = 31.4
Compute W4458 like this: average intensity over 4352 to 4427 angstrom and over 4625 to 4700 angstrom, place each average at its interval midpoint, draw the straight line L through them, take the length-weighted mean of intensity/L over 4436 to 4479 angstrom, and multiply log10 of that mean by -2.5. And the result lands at -0.06 mag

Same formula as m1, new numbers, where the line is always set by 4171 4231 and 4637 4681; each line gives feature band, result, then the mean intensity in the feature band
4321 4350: -3.1 angstrom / 23.8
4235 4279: 3.8 angstrom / 16.8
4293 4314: 5.1 angstrom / 15.3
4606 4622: -2.2 angstrom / 36.5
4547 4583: -5.0 angstrom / 34.4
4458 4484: -1.9 angstrom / 28.5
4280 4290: 1.4 angstrom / 16.8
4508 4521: -2.6 angstrom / 34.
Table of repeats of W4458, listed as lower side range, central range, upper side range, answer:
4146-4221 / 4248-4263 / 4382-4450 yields 0.35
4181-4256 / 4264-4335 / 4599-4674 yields 0.10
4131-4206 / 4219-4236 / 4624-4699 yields 0.47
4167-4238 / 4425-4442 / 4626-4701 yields 0.00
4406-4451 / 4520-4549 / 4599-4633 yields 0.06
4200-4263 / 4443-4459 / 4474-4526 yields 0.12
